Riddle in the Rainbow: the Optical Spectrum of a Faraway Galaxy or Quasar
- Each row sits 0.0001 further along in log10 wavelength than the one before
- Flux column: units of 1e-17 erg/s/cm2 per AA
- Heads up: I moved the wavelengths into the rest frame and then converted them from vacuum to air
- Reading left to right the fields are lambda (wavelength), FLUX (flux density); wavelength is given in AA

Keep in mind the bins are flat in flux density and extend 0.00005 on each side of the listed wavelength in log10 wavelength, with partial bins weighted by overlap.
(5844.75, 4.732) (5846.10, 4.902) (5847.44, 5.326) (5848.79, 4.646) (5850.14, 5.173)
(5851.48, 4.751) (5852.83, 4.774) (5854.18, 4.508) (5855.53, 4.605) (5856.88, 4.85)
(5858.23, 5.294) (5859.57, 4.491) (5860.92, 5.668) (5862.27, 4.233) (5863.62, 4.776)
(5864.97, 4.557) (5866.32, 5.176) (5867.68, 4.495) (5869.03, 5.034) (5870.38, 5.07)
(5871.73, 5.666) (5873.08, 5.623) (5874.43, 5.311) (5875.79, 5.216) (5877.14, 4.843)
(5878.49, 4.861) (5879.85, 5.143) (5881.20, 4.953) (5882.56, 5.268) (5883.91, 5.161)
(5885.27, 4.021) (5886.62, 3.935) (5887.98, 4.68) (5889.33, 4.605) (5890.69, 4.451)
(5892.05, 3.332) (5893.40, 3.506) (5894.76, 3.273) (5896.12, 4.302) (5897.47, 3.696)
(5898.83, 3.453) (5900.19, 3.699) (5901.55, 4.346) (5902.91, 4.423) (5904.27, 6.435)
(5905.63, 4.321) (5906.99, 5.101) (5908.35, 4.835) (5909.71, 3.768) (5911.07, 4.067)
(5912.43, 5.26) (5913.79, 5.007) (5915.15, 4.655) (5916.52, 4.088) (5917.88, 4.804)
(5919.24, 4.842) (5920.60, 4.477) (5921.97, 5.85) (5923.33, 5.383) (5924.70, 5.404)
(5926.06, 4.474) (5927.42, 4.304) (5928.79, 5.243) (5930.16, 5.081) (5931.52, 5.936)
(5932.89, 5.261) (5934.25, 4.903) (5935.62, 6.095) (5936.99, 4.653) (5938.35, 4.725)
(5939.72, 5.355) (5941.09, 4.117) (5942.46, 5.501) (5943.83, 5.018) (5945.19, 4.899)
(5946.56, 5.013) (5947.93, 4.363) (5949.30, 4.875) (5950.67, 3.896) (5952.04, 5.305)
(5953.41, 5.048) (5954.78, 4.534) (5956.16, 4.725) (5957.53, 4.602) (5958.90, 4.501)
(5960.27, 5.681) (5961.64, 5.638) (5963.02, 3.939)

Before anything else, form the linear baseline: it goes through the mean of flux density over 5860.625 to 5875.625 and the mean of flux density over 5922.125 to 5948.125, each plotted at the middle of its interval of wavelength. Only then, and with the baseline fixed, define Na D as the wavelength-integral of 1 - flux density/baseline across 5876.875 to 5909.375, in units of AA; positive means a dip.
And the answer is 4.00 AA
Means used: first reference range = 5.04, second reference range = 5.07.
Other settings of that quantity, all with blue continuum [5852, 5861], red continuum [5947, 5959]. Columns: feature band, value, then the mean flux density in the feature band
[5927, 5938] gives -1.2 AA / 5.19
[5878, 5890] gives 0.1 AA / 4.73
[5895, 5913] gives 1.3 AA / 4.41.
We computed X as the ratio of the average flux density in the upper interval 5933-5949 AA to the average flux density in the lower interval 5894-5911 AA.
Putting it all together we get 1.2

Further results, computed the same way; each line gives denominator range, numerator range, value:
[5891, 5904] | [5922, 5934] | 1.33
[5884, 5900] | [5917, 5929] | 1.25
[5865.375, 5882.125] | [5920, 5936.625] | 1.02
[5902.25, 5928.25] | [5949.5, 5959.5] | 0.97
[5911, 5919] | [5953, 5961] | 1.03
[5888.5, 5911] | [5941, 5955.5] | 1.14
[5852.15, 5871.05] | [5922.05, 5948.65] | 1.05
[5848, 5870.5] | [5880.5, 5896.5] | 0.89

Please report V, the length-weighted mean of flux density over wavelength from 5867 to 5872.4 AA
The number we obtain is 5.07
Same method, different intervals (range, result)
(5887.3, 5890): 4.65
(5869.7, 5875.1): 5.43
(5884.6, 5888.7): 4.22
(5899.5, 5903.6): 4.16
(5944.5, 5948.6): 4.77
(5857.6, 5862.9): 4.93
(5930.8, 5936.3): 5.55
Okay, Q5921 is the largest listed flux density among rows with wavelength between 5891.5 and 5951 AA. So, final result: 6.435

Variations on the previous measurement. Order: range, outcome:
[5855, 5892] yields 5.668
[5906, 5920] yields 5.26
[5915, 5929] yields 5.85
